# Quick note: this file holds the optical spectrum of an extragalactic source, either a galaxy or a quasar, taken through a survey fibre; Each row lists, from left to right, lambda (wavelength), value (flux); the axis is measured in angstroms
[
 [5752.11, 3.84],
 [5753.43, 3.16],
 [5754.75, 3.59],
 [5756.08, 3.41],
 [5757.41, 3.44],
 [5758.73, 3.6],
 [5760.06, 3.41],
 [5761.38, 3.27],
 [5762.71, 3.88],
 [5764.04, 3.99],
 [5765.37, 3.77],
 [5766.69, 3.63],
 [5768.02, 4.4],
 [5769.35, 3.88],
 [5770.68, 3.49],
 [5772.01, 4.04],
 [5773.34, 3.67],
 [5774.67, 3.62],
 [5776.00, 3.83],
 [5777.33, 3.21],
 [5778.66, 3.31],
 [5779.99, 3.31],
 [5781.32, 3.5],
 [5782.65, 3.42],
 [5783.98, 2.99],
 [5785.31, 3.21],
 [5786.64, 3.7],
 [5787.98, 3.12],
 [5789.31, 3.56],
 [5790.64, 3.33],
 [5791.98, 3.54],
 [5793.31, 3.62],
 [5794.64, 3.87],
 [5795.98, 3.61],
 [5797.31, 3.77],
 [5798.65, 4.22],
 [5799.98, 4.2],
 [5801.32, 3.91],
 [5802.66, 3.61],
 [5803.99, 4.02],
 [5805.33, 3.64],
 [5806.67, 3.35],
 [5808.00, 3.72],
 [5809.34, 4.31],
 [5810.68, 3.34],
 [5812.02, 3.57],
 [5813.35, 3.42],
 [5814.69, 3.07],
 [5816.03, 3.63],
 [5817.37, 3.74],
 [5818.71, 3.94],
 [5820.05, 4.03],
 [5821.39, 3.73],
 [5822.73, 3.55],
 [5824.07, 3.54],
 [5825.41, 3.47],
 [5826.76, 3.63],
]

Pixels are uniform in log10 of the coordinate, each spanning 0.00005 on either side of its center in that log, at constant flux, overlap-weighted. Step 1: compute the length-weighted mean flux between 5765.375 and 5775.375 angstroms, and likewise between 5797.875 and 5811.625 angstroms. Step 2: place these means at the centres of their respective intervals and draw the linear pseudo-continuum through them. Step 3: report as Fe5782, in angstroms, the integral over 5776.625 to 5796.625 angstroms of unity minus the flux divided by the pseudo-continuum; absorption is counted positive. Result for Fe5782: 2.1 angstroms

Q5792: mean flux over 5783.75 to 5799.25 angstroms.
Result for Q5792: 3.56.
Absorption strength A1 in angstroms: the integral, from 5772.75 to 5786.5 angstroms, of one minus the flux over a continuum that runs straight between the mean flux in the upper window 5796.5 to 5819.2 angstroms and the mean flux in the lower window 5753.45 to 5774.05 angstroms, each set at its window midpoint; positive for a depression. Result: 1.0 angstroms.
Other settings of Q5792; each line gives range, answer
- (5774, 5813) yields 3.6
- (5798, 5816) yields 3.72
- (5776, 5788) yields 3.35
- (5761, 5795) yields 3.58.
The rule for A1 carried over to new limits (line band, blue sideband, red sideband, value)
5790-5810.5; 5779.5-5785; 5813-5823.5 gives -1.8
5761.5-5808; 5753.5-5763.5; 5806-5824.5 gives -1.1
